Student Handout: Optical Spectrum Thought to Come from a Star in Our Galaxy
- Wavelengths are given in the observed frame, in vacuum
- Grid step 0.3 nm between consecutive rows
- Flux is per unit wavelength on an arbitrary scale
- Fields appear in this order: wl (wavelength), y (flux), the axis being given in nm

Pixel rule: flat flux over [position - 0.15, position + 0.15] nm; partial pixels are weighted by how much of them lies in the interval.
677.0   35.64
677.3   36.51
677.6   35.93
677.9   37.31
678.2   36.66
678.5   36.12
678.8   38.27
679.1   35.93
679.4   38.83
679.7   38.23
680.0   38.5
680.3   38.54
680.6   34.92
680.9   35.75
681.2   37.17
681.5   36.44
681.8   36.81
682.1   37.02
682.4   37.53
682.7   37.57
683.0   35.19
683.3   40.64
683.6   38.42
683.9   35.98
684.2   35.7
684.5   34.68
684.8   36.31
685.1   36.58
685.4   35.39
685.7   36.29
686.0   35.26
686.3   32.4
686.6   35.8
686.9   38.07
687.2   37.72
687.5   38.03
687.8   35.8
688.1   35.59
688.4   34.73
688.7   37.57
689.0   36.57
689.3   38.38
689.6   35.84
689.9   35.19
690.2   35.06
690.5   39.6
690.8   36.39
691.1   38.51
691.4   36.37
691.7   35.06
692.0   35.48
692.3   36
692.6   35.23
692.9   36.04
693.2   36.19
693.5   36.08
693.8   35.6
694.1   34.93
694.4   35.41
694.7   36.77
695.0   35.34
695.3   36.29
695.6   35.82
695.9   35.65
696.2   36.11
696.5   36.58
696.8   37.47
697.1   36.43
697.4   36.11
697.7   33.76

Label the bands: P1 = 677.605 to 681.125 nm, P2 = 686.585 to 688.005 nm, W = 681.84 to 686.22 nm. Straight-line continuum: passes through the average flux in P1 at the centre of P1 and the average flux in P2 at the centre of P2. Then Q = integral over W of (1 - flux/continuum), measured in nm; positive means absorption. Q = 0.07 nm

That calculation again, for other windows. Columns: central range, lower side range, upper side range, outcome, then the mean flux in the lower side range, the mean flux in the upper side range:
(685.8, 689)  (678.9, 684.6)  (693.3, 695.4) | 0.03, 37.1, 35.8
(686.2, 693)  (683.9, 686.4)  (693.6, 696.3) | -0.15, 35.4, 35.8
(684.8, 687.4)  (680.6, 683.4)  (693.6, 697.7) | 0.05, 36.9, 36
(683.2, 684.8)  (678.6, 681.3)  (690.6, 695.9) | 0.00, 37.3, 36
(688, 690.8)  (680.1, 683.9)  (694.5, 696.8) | 0.01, 37.1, 36.2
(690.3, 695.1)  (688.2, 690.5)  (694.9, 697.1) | 0.02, 36.4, 36.2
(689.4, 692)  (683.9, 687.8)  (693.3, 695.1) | -0.05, 36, 35.7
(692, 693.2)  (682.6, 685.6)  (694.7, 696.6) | 0.01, 36.6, 36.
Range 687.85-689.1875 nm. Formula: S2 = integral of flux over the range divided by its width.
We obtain 36.2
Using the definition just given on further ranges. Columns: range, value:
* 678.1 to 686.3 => 36.8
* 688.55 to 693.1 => 36.5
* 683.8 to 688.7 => 35.9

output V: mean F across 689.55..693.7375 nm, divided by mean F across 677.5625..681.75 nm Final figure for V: 1.0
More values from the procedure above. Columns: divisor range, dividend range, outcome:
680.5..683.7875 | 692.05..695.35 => 0.97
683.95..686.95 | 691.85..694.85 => 1.01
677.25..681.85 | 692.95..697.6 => 0.97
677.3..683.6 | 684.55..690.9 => 0.98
